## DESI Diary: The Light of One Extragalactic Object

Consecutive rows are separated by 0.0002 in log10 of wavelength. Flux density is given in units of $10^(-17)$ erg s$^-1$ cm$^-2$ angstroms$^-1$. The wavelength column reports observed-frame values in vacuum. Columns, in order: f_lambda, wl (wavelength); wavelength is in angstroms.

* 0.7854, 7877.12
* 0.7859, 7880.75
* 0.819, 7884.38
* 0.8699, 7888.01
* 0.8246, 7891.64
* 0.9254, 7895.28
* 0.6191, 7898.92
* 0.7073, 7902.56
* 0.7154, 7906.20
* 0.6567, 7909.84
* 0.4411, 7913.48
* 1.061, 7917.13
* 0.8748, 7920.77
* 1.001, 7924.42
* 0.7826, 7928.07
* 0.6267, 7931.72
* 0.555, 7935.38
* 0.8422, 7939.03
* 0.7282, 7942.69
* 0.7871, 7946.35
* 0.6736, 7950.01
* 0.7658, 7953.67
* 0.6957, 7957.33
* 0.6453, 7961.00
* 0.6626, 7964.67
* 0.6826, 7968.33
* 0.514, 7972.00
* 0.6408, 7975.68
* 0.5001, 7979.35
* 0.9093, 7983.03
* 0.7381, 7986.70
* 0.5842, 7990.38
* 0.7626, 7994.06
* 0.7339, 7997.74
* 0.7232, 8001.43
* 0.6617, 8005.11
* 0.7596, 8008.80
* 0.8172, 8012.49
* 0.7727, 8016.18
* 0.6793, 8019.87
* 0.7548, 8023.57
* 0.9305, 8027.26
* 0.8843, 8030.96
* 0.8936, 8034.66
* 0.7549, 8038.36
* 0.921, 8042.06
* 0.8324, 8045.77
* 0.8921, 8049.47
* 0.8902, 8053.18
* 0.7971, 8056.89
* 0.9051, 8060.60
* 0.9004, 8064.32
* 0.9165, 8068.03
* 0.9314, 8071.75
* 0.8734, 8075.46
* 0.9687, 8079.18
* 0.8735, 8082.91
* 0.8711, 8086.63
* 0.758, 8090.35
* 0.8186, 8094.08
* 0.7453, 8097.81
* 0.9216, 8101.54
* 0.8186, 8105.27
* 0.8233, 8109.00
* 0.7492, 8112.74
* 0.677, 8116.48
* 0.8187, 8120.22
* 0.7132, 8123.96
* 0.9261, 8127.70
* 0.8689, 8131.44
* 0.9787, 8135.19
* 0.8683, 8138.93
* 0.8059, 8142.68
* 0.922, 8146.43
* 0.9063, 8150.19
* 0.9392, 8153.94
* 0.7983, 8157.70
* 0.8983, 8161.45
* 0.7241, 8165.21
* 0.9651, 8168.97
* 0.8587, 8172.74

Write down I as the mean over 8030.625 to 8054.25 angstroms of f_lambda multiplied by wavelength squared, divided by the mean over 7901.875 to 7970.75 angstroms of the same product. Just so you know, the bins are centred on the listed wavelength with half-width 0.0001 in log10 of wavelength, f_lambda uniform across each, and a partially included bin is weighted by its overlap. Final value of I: 1.2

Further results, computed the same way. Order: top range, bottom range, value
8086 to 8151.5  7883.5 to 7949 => 1.14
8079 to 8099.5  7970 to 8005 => 1.25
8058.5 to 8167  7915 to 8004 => 1.22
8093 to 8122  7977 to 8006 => 1.17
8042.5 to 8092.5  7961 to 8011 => 1.31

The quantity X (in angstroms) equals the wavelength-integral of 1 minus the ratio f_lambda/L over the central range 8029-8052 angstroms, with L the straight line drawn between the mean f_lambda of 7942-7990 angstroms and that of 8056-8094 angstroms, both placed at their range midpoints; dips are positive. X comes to -1.3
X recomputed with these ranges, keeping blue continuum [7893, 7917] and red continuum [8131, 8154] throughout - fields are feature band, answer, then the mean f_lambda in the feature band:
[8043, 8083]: -2.7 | 0.89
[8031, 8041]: -0.4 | 0.843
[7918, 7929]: -2.9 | 0.91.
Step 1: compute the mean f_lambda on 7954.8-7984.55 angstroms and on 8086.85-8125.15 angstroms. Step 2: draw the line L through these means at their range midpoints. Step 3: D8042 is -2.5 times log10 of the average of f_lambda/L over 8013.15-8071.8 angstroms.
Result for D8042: -0.17 mag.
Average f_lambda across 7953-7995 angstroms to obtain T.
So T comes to 0.671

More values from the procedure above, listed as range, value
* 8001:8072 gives 0.831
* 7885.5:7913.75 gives 0.738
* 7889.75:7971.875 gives 0.735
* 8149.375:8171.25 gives 0.87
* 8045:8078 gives 0.886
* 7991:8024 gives 0.734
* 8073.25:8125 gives 0.819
